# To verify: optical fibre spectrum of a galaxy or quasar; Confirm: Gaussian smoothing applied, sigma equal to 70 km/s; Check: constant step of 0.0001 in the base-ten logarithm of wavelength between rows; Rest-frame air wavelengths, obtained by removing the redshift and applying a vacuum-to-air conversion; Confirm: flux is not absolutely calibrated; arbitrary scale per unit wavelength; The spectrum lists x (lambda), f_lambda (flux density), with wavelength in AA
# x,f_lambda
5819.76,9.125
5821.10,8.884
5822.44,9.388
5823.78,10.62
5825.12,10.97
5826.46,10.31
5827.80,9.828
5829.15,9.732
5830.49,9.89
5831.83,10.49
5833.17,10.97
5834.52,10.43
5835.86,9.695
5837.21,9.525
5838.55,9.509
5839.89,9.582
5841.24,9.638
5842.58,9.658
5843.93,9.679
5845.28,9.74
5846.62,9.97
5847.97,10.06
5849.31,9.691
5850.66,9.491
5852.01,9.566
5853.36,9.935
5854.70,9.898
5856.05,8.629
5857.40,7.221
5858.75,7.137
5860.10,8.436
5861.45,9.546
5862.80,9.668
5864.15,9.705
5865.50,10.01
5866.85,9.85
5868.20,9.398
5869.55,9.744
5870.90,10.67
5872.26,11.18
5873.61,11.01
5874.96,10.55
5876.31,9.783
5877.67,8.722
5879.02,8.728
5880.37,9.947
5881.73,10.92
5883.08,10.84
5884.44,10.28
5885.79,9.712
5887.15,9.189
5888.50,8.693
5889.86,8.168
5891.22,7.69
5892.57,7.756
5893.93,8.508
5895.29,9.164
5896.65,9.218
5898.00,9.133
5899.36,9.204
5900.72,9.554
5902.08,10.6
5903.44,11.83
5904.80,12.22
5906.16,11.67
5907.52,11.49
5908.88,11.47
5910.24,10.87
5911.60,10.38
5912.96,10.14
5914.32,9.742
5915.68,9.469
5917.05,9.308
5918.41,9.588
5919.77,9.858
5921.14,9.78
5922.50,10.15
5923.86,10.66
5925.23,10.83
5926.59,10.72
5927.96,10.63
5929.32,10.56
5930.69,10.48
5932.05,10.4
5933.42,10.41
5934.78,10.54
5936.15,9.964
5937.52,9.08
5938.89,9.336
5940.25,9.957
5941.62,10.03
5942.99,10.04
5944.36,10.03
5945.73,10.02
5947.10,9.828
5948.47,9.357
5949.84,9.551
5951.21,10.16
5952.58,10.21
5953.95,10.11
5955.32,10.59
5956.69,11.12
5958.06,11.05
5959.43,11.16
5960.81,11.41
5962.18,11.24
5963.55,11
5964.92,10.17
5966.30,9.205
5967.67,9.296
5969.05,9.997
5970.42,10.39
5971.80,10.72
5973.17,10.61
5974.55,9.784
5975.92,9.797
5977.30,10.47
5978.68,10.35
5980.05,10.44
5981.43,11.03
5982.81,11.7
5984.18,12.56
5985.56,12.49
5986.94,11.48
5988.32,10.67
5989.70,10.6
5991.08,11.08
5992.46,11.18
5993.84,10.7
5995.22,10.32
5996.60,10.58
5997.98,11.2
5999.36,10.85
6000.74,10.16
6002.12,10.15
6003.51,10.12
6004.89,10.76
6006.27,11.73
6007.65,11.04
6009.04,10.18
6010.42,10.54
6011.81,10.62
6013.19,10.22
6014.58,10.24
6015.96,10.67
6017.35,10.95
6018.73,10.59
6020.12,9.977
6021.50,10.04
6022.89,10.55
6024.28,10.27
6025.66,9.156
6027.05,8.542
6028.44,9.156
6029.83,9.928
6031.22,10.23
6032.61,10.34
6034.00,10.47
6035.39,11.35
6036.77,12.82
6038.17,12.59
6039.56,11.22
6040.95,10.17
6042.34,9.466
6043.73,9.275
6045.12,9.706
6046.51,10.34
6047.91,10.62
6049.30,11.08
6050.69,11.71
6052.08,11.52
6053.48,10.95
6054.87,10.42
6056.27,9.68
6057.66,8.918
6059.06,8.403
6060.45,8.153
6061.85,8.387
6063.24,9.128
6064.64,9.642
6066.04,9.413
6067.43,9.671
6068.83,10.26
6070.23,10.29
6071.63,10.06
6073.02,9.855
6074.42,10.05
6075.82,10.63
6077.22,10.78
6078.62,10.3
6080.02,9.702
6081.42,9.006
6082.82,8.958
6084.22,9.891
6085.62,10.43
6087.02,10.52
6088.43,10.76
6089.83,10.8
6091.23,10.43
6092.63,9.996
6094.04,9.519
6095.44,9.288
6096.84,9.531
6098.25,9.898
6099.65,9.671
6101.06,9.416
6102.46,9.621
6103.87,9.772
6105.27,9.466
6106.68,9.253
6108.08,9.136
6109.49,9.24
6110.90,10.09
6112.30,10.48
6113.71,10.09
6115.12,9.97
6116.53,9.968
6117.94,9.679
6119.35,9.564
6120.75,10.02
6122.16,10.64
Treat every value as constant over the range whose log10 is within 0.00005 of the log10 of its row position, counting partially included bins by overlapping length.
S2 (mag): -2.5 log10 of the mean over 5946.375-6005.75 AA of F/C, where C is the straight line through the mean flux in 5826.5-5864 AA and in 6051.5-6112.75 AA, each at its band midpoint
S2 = -0.098 mag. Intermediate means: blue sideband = 9.55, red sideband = 9.8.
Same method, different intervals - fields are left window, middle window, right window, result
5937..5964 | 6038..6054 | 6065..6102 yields -0.06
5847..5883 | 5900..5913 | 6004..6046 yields -0.13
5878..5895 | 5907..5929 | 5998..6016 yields -0.08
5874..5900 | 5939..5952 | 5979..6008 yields 0.04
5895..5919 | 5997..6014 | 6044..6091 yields -0.05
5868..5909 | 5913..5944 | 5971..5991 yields 0.03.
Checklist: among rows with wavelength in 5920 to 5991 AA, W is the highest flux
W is 12.56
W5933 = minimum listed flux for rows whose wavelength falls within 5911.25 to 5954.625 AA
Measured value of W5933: 9.08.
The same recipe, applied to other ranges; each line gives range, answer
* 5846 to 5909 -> 7.137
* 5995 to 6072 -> 8.153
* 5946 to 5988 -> 9.205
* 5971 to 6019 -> 9.784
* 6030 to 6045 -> 9.275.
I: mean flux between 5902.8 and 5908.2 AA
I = 11.8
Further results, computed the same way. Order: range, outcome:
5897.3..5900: 9.19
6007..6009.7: 10.6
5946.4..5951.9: 9.72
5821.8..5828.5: 10.2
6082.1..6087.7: 9.95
